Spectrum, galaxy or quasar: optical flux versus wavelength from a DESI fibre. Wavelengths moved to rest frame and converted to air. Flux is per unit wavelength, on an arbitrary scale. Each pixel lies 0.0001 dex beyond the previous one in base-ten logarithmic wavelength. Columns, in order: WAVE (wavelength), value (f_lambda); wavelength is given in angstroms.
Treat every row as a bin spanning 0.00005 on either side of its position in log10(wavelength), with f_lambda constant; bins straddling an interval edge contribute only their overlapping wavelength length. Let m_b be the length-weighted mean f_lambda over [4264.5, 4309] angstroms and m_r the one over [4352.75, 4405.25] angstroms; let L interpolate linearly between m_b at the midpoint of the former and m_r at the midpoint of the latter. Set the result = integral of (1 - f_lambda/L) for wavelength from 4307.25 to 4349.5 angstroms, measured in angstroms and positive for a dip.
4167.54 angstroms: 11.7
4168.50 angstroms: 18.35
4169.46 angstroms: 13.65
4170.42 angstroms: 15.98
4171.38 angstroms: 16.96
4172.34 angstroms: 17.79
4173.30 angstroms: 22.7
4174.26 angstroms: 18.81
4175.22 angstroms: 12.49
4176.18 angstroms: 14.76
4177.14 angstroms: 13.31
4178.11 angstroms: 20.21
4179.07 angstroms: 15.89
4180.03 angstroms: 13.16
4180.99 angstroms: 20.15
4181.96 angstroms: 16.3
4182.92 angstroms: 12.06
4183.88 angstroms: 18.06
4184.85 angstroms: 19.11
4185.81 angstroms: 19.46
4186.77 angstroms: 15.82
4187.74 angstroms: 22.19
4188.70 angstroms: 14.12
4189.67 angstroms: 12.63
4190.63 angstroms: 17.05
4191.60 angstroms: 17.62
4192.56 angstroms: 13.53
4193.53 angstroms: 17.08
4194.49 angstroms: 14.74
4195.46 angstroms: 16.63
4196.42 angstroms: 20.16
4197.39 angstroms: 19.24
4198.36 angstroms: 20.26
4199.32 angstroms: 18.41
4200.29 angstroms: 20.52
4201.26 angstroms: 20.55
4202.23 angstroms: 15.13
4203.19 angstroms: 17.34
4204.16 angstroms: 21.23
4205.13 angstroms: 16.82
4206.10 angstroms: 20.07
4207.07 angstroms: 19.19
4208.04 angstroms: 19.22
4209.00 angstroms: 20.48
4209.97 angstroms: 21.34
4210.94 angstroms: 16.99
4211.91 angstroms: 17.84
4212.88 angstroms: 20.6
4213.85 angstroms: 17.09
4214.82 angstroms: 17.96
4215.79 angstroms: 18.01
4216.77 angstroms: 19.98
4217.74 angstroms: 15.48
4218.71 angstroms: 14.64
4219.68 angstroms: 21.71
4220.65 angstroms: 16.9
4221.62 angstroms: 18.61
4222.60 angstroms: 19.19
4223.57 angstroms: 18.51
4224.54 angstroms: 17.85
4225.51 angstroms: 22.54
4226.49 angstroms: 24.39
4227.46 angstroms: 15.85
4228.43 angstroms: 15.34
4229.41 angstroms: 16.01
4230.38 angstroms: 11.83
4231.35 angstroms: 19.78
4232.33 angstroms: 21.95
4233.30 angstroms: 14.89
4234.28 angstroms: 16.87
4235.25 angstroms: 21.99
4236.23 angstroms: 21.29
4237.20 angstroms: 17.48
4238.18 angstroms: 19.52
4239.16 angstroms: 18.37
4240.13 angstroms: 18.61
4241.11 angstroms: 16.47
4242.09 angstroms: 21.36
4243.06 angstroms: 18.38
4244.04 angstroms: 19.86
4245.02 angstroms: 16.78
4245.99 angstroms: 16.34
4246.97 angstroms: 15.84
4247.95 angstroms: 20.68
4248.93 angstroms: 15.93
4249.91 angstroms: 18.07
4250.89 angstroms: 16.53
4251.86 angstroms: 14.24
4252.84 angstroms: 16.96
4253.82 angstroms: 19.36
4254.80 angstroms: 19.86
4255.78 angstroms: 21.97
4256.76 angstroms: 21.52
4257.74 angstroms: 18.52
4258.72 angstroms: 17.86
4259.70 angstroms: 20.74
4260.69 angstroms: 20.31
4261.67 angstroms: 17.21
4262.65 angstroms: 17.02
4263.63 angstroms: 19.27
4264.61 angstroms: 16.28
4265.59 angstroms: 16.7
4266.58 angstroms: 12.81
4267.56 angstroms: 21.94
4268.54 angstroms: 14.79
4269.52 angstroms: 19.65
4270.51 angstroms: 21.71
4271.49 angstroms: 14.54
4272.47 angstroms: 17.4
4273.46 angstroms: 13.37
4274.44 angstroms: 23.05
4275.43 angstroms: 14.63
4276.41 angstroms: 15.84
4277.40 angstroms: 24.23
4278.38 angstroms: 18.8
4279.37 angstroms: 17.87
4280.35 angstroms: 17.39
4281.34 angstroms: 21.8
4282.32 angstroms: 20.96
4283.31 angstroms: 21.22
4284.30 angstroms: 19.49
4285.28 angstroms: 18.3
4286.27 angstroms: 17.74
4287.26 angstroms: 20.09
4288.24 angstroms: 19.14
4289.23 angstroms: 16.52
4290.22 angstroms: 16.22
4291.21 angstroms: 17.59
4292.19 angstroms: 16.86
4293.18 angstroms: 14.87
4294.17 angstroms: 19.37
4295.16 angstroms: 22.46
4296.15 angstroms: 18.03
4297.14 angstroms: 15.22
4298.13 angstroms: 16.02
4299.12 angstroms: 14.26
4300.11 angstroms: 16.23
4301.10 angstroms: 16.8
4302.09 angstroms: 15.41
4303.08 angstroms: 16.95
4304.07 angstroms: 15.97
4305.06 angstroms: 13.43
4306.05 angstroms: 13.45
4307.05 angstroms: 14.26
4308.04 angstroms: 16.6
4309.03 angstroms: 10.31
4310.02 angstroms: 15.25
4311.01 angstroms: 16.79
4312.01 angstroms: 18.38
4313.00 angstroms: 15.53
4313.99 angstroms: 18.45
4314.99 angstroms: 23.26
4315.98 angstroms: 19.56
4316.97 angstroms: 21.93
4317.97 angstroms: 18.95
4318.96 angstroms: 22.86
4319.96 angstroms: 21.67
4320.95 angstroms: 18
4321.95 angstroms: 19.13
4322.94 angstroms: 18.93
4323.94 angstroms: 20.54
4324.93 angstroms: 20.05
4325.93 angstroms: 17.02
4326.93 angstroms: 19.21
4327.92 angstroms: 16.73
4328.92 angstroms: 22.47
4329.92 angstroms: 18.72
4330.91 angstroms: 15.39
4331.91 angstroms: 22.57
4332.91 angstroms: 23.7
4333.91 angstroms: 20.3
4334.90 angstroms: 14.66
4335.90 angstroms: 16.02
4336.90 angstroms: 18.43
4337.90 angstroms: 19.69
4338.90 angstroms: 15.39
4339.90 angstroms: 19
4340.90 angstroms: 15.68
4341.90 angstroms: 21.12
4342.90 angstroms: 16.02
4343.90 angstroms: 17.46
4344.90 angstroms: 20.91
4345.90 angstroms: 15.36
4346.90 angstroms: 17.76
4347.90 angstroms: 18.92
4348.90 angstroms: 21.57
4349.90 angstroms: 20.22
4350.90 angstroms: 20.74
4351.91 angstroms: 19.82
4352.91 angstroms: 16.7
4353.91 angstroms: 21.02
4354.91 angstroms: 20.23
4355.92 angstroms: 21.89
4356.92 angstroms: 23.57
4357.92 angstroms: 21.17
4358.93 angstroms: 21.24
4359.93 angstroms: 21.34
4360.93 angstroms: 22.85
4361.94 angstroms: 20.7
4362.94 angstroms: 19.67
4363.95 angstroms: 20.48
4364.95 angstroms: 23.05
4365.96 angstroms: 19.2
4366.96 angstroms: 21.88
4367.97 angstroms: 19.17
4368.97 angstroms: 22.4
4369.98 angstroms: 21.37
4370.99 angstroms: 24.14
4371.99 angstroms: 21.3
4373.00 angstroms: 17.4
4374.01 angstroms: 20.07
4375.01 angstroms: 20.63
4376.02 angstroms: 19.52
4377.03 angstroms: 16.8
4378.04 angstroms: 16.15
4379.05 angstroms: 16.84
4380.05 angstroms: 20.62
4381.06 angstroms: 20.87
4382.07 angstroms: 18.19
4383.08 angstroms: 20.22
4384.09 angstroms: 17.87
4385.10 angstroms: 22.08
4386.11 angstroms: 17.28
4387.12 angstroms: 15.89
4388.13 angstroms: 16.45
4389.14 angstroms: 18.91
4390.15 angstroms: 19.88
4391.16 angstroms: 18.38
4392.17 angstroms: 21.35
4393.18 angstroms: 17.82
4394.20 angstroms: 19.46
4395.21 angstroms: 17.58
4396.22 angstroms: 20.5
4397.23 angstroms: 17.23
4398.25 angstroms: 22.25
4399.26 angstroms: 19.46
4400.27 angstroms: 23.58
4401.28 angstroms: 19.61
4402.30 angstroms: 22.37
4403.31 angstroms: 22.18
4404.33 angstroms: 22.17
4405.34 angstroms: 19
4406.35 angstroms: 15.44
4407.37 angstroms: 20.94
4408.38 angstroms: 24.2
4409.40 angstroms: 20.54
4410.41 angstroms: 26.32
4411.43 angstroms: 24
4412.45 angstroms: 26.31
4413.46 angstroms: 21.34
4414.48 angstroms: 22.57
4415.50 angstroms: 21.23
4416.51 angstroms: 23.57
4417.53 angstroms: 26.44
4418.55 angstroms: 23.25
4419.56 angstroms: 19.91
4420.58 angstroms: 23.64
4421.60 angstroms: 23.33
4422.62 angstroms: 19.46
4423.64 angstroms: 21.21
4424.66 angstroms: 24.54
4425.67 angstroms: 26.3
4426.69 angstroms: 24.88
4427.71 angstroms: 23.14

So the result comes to 0.12 angstroms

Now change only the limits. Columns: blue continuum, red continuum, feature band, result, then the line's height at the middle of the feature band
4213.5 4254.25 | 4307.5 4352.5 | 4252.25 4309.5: 2.1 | 18.4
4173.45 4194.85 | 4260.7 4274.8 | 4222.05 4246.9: -1.9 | 17.1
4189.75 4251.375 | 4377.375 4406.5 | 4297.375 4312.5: 2.8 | 18.8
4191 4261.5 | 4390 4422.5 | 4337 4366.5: 1.1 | 20.5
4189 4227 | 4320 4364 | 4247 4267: 0.7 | 18.7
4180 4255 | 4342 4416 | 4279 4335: 3.3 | 19.2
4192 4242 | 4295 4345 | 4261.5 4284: -0.1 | 18.1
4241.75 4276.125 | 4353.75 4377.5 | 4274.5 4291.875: -0.1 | 18.7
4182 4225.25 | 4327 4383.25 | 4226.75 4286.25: 1.0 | 18.6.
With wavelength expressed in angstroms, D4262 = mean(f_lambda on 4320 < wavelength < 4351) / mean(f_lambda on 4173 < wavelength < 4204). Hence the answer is 1.09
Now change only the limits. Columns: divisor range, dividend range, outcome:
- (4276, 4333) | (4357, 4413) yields 1.12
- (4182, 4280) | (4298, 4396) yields 1.04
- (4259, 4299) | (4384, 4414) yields 1.12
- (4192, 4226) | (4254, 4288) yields 1.01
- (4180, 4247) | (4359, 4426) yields 1.15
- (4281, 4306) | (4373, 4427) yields 1.18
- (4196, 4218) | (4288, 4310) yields 0.85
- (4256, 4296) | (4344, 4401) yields 1.08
